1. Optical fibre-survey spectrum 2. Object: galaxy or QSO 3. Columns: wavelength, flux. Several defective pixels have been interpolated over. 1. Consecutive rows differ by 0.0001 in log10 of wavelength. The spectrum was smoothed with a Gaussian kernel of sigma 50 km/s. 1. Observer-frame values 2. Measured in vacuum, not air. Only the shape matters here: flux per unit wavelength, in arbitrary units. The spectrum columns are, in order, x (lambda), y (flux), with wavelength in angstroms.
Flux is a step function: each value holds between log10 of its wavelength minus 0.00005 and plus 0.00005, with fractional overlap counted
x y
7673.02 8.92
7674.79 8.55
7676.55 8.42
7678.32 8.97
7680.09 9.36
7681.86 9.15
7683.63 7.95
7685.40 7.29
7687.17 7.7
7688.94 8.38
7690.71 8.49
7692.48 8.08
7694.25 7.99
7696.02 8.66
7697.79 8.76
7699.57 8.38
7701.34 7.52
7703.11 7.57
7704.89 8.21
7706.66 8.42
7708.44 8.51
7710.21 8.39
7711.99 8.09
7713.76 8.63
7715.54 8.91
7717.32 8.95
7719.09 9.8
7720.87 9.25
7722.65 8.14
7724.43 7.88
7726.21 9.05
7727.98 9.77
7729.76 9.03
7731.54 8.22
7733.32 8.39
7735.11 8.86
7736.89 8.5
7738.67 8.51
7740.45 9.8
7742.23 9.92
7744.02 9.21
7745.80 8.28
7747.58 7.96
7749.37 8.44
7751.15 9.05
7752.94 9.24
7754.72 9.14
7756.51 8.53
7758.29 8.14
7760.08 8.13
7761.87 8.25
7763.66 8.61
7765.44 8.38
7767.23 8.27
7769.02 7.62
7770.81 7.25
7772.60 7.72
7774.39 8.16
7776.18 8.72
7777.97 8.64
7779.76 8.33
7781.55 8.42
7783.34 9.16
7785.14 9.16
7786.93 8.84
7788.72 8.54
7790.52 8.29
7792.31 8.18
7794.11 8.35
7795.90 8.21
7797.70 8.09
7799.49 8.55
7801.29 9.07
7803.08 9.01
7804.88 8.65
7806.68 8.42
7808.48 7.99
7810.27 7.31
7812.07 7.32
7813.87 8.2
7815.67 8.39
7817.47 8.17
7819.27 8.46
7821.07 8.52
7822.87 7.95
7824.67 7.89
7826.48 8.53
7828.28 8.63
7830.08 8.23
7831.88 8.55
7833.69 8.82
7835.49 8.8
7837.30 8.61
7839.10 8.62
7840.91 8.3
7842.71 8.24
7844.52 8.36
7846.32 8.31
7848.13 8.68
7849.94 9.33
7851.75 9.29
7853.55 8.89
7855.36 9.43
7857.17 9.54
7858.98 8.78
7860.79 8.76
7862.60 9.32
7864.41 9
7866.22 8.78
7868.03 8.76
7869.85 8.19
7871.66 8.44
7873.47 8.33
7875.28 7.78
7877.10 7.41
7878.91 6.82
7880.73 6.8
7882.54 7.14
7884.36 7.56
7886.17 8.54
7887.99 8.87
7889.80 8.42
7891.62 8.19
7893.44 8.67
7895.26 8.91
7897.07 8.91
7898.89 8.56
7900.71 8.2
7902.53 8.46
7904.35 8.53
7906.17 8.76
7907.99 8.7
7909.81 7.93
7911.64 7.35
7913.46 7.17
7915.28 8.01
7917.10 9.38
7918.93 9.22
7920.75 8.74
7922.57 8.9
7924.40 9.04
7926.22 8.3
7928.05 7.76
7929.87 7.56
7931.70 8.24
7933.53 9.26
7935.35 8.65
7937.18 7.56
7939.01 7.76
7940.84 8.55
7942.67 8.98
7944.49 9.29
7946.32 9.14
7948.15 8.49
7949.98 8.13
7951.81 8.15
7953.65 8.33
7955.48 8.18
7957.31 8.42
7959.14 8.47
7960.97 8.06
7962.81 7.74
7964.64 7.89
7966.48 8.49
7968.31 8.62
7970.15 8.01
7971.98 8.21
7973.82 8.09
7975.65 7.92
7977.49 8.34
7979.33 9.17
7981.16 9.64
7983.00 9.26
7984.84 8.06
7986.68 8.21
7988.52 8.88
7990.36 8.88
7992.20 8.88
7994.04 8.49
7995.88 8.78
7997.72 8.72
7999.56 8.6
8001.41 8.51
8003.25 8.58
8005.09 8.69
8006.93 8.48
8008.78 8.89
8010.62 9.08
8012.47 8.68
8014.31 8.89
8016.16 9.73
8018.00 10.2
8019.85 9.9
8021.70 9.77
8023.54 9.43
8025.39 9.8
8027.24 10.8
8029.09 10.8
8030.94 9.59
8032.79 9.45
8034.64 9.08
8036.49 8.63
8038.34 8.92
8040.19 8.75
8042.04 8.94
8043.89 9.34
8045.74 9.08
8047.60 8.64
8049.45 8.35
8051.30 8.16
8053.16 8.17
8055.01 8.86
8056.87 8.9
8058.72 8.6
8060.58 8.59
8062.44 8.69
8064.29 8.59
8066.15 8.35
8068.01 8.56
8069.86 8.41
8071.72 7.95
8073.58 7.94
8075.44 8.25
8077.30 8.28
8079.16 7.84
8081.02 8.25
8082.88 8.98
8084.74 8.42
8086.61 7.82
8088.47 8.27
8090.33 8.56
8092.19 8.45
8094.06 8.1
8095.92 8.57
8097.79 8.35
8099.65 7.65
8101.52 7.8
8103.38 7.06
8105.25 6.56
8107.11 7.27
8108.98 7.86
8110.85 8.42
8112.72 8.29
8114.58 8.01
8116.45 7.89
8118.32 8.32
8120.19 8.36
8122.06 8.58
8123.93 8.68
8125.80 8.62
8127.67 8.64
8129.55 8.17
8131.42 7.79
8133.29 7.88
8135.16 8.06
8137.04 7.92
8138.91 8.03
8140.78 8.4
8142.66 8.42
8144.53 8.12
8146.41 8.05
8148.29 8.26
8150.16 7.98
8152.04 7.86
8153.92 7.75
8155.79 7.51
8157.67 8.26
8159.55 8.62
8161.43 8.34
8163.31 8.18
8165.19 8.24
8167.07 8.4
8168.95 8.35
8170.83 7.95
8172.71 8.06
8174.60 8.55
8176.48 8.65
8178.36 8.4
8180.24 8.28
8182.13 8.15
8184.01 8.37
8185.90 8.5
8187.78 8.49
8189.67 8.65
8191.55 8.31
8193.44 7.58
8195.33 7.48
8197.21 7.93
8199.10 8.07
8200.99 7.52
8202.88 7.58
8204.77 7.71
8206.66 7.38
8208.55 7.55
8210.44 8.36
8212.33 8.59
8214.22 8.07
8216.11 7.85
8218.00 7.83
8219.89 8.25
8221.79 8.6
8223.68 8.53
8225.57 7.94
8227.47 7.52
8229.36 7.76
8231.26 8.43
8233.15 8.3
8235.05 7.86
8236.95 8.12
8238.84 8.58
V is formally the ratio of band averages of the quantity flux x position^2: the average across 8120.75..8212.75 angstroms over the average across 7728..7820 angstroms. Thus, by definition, 1.06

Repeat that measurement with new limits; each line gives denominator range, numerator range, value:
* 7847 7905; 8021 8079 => 1.09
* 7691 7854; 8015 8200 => 1.08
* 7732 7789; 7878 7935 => 1.01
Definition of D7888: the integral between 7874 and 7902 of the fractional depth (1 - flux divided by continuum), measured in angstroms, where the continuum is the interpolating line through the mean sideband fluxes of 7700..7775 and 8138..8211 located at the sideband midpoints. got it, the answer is 1.10 angstroms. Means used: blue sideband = 8.54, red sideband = 8.11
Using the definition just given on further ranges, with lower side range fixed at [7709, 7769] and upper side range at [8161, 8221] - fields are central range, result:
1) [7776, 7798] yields 0.26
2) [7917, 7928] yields -0.44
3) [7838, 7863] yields -0.82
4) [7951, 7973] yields 0.52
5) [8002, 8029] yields -3.39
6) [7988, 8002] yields -0.59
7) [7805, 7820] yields 0.95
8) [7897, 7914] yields 0.47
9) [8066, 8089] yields 0.02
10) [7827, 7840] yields -0.04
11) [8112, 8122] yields 0.00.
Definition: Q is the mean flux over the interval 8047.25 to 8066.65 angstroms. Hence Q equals 8.54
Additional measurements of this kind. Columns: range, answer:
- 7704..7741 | 8.72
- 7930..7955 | 8.47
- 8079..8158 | 8.1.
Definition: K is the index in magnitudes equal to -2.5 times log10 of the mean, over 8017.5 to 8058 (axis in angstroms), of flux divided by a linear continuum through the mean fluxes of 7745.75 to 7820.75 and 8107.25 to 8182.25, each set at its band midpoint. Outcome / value -0.12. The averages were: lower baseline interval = 8.37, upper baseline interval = 8.2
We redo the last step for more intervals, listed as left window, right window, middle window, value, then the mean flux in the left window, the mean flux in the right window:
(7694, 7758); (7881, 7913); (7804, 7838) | 0.02 mag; 8.67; 8.29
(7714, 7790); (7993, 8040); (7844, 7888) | 0.06 mag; 8.64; 9.21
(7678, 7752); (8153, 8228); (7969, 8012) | -0.04 mag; 8.58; 8.11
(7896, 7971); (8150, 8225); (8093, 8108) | 0.07 mag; 8.39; 8.12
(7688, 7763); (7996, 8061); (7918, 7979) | 0.07 mag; 8.61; 9.07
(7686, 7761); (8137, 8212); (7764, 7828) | 0.03 mag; 8.59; 8.11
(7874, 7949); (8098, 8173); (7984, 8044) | -0.11 mag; 8.31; 8.07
